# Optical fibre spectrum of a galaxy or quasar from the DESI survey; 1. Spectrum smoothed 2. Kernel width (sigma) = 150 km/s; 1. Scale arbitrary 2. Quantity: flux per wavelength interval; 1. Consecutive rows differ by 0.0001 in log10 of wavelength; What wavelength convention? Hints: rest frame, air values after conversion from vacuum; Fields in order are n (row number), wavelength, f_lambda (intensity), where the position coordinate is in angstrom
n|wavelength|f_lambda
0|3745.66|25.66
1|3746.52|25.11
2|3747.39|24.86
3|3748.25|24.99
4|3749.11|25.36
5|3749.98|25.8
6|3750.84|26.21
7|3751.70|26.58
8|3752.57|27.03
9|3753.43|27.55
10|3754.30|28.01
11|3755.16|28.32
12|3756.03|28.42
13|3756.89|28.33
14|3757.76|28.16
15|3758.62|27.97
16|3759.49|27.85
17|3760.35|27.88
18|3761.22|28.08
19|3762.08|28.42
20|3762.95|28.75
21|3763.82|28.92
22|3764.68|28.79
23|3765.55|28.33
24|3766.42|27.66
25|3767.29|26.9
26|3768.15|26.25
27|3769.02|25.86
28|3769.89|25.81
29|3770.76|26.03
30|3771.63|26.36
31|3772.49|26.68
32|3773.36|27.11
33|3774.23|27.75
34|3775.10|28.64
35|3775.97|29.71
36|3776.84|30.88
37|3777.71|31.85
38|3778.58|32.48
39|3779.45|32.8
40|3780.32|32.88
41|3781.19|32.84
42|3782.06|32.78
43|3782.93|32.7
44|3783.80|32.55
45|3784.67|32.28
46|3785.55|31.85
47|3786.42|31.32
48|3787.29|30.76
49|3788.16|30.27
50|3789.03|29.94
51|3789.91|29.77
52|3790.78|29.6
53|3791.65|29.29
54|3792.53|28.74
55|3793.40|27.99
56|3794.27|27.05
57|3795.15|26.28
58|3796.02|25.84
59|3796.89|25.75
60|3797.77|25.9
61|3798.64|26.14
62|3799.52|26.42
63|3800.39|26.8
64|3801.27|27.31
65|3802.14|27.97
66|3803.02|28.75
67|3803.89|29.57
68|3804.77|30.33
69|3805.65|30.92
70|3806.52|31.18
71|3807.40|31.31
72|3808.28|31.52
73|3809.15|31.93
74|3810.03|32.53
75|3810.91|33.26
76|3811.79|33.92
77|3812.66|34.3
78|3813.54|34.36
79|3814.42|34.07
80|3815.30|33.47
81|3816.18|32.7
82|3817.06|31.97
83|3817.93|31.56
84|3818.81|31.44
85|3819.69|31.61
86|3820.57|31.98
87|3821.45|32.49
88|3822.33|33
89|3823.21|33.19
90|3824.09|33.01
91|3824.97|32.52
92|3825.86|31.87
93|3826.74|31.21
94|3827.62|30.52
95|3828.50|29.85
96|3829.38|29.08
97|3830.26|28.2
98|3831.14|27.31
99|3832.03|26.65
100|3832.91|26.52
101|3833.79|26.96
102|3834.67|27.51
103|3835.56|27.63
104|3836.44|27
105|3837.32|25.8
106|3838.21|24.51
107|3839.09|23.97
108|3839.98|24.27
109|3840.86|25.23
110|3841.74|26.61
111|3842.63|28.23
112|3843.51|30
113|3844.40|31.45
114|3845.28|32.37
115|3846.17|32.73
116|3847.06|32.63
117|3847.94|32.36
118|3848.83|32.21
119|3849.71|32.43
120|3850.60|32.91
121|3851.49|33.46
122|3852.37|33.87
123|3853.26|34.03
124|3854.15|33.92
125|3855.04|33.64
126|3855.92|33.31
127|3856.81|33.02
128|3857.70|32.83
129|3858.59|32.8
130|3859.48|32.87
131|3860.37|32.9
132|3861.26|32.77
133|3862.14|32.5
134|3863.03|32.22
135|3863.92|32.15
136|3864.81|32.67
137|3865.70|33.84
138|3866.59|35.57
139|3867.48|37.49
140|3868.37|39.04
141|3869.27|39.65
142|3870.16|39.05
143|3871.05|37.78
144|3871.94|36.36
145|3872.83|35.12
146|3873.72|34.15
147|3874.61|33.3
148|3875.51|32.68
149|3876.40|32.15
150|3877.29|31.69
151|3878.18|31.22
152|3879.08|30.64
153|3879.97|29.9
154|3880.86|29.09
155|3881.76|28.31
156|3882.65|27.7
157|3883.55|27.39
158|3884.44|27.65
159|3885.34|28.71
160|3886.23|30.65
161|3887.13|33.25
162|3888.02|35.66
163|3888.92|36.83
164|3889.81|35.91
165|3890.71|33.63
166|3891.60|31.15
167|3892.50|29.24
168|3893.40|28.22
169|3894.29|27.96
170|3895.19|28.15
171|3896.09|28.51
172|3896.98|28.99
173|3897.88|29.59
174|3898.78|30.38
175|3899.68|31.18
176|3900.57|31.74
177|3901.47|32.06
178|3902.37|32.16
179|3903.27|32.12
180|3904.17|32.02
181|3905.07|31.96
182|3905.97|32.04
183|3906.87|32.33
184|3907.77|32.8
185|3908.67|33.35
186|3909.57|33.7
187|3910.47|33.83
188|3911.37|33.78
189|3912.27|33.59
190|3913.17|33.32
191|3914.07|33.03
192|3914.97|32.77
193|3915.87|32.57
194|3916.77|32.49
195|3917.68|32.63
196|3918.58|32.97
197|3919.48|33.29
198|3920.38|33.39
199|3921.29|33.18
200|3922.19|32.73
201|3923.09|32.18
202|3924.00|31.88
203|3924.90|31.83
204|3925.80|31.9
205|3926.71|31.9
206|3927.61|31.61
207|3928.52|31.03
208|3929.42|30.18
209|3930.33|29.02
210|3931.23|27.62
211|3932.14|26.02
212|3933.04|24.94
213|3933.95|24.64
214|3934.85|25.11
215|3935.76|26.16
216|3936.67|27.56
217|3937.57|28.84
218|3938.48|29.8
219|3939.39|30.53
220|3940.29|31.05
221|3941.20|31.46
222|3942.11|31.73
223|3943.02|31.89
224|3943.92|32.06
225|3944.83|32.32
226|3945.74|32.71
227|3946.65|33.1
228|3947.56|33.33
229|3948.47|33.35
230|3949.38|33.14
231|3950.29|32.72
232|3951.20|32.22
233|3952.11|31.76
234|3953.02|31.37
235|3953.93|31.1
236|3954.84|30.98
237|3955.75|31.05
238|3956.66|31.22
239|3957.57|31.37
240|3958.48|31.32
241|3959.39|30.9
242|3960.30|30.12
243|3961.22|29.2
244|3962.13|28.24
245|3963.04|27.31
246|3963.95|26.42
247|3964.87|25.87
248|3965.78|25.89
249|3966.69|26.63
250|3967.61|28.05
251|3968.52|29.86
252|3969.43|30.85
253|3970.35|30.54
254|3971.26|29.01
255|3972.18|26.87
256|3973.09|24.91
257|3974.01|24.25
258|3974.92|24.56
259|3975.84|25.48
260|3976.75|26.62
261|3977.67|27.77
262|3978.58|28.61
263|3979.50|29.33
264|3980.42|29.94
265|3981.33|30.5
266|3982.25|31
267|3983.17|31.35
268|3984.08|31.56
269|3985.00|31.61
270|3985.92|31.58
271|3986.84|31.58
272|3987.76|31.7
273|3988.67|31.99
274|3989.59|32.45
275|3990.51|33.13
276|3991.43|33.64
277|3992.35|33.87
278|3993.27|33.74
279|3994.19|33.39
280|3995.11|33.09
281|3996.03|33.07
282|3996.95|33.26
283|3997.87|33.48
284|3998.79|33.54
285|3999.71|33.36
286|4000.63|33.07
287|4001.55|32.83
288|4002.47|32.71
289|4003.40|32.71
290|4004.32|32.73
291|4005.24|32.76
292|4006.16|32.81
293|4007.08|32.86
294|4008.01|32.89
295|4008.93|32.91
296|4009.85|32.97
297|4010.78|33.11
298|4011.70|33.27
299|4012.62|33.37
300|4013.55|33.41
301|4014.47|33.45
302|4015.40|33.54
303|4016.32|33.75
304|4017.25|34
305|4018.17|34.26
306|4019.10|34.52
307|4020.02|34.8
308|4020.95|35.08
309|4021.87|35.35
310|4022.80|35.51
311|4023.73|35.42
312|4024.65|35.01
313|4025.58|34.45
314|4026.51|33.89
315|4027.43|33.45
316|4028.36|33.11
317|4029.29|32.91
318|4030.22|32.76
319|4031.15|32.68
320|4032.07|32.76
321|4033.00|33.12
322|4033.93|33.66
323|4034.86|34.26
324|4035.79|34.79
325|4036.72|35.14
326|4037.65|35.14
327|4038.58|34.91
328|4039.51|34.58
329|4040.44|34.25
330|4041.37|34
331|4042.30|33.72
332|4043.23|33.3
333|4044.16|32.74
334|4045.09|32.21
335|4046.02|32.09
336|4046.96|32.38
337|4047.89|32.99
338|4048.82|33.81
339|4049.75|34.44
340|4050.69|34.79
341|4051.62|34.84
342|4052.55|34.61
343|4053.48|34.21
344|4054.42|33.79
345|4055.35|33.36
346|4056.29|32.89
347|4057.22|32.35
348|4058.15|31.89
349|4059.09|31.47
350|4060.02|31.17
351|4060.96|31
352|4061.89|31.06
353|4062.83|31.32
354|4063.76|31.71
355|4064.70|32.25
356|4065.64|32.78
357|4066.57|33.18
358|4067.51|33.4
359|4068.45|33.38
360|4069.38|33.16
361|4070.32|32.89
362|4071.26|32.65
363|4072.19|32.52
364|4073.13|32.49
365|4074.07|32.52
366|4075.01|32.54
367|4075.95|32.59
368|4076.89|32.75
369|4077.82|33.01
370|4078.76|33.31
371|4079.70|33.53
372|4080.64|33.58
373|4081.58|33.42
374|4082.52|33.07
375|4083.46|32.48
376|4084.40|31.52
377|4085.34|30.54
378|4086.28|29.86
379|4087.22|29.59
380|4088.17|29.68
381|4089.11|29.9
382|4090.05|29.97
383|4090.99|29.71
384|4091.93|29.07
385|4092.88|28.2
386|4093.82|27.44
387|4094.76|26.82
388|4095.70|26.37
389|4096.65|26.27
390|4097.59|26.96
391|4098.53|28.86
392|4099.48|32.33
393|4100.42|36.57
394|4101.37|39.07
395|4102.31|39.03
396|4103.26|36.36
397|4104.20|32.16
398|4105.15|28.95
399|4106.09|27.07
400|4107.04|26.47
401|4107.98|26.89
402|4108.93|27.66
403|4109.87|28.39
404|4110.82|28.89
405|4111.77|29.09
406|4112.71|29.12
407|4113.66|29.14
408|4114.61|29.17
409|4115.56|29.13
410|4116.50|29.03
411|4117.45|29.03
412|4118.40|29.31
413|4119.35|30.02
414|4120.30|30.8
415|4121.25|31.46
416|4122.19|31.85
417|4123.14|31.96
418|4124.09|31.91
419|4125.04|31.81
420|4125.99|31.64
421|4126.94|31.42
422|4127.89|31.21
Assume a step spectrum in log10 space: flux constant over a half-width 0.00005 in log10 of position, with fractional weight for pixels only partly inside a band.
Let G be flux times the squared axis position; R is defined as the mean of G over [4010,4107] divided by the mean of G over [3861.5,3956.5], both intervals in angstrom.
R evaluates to 1.1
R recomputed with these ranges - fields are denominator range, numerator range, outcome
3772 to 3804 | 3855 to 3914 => 1.16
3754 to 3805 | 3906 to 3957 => 1.18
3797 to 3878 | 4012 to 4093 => 1.17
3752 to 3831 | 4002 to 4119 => 1.24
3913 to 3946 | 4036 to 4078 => 1.15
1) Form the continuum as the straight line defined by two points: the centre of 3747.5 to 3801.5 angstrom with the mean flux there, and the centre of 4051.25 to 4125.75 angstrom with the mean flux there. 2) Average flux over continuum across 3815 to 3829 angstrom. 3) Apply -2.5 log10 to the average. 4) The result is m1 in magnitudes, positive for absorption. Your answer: -0.111 mag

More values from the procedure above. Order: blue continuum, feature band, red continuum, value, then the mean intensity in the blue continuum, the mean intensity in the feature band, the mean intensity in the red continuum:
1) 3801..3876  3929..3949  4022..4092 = 0.09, 31.7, 29.7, 32.9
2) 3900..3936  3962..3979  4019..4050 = 0.19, 31.4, 27.2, 33.9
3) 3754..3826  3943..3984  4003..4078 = 0.09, 29.9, 29.7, 33.3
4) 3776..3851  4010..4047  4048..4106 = -0.07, 30.2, 33.9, 32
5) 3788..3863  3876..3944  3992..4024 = 0.03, 30.3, 31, 33.6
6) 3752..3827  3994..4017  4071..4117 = -0.09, 29.8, 33.1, 30.7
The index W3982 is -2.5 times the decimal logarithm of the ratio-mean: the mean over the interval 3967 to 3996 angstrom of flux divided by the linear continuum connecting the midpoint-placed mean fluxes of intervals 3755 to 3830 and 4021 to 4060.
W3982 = 0.09 mag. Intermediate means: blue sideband 29.9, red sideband 33.7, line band 30.1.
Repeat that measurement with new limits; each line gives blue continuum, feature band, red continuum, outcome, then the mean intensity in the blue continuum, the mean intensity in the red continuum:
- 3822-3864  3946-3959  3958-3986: -0.113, 30.5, 28.5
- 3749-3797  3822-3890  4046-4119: -0.073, 28.8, 31.4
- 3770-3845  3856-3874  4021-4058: -0.131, 29.7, 33.8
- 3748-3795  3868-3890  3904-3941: -0.084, 28.8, 31.1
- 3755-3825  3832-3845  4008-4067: 0.138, 29.9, 33.5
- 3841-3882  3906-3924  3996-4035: 0.007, 33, 33.6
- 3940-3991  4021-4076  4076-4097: -0.100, 30.1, 30.5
